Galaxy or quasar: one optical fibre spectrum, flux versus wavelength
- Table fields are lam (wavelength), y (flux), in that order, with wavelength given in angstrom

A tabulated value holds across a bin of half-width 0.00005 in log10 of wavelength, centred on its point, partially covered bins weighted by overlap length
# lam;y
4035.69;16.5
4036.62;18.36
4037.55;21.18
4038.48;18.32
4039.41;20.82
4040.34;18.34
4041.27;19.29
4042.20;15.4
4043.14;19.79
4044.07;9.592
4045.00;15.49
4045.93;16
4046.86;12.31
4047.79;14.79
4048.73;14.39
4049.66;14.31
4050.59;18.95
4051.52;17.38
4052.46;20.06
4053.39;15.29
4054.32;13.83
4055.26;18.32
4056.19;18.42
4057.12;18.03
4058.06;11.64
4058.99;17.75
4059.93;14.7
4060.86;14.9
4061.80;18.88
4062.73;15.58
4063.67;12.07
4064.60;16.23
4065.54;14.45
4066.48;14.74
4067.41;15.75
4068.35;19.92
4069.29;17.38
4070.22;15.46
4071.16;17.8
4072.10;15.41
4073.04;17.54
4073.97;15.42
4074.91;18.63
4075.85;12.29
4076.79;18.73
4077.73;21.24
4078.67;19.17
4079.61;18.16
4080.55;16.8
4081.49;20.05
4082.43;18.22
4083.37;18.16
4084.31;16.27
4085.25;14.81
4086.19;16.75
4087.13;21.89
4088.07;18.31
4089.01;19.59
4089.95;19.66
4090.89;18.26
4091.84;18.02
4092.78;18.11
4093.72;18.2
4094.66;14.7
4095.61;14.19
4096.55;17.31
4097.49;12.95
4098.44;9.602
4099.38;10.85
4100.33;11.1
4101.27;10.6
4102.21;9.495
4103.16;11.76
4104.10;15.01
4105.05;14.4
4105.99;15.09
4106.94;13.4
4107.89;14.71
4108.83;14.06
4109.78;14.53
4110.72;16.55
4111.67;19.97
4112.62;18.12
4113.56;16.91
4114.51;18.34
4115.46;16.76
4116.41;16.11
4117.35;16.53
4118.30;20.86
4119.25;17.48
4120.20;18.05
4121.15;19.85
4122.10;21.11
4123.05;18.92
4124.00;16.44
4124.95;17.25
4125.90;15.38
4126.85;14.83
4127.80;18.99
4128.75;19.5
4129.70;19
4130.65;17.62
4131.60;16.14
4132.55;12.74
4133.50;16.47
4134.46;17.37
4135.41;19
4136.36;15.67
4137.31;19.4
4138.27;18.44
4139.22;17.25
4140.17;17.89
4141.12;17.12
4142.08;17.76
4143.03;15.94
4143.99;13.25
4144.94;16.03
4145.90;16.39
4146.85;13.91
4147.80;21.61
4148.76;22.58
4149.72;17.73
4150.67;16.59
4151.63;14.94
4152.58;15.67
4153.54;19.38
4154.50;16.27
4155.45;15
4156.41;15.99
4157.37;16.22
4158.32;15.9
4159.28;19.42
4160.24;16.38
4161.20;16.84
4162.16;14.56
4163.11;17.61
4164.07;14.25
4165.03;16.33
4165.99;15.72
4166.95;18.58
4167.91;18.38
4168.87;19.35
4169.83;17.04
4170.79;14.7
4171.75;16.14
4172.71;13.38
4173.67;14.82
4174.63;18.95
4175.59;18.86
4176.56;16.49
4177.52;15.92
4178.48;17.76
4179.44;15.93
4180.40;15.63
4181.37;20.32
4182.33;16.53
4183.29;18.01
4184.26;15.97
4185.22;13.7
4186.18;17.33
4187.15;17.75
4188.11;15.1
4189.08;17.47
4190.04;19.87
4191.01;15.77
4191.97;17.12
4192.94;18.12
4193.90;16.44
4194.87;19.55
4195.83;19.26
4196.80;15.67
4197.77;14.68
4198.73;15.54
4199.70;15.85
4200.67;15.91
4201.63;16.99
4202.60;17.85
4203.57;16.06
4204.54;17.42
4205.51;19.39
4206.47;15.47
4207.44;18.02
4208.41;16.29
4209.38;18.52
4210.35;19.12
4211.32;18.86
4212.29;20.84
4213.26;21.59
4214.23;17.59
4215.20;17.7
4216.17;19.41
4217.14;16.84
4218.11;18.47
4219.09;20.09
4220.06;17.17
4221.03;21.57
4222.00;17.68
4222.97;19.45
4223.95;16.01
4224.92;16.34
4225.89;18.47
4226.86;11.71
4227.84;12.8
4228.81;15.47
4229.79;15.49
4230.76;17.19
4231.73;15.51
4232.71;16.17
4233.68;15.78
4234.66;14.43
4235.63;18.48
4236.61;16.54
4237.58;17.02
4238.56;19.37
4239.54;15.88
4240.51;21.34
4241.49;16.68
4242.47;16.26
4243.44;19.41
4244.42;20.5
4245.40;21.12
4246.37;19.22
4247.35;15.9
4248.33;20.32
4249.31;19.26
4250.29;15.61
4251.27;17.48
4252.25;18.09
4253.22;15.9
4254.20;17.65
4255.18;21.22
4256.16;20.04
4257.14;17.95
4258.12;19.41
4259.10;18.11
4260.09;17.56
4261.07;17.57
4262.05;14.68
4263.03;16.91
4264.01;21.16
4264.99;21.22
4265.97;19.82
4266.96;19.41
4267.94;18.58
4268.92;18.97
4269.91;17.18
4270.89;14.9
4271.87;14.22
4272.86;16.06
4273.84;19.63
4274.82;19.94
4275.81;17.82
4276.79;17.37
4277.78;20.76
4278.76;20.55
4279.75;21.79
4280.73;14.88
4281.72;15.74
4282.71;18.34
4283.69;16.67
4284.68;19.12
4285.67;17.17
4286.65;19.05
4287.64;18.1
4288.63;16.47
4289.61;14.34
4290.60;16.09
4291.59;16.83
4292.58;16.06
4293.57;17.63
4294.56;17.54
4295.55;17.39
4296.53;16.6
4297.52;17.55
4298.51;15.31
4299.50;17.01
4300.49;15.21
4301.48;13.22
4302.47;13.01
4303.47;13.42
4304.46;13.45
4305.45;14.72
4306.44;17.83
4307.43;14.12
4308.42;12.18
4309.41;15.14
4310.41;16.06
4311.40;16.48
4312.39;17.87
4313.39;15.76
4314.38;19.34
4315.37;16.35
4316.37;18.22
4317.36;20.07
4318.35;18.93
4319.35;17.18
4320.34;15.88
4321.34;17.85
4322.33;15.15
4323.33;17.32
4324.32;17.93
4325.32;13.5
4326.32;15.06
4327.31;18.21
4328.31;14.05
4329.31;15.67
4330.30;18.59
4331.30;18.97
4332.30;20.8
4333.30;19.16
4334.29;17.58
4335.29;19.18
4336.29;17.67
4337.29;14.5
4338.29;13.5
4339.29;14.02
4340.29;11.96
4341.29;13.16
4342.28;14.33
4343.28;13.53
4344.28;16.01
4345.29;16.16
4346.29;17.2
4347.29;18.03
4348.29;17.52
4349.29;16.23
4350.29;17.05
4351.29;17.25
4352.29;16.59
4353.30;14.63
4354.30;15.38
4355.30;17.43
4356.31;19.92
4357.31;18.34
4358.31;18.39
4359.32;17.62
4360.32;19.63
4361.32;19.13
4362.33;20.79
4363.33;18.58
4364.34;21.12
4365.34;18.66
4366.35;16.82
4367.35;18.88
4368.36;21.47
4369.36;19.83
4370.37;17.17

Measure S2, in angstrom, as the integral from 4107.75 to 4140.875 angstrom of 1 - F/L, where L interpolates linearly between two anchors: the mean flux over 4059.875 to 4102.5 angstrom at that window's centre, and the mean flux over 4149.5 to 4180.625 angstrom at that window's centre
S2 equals -1.9 angstrom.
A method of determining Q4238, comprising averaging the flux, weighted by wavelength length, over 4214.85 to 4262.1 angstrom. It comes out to 17.6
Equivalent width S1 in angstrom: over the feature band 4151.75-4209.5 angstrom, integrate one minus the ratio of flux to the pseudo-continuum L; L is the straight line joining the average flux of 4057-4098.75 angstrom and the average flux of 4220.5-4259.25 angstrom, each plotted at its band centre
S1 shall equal 1.59 angstrom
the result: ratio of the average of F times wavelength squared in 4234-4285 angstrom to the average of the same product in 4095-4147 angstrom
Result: 1.2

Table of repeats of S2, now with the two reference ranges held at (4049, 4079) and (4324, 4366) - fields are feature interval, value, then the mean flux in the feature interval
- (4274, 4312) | 0.6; 16.6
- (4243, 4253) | -1.1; 18.6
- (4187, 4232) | -1.6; 17.4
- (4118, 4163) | -1.6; 17.2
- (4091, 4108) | 2.7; 13.9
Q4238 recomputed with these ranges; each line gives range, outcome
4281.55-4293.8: 17.1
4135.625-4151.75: 17.3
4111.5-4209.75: 17.1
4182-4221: 17.5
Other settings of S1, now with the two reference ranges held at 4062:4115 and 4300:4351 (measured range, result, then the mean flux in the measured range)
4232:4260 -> -3.2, 18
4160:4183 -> -0.8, 16.7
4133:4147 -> -0.6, 16.8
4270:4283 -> -1.3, 17.8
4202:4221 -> -2.6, 18.3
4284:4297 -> -0.8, 17.1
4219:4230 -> -0.4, 16.8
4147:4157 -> -0.8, 17.4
